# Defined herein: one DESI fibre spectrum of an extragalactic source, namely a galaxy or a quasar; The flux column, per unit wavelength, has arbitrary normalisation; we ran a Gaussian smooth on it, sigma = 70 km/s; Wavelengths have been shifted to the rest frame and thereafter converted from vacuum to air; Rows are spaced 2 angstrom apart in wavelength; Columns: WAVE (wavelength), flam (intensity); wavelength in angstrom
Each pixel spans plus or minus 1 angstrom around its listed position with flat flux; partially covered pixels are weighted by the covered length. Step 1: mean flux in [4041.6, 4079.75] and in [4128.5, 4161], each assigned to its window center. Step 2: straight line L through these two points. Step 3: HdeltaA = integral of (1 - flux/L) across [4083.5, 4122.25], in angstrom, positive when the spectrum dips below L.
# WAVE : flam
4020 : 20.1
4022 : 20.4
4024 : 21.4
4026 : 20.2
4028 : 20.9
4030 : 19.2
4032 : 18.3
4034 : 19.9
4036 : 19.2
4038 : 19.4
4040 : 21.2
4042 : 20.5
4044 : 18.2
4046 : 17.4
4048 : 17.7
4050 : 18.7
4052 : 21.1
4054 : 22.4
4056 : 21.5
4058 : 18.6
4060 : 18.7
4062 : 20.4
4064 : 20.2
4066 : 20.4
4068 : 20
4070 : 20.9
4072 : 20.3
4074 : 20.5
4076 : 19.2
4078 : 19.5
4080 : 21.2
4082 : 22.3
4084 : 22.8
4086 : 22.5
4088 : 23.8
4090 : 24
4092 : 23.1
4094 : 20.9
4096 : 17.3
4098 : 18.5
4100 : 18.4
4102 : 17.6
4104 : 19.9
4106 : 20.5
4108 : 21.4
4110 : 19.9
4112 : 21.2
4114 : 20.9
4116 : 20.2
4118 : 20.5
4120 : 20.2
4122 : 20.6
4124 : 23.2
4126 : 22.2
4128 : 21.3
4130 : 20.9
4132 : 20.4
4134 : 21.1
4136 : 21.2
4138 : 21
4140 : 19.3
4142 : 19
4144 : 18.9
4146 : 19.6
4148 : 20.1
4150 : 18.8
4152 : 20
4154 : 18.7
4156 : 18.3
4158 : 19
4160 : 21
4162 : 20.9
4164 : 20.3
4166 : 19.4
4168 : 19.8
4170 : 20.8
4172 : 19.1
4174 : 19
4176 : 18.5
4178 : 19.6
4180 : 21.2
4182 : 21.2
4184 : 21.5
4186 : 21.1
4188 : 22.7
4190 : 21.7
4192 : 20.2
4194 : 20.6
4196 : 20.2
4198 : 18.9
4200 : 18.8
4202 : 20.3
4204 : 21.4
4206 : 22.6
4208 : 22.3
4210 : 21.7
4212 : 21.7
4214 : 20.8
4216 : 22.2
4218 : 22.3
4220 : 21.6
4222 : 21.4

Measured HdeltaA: -1.7 angstrom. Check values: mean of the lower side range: 19.8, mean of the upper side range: 19.9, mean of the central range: 20.7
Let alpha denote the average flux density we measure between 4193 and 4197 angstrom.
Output 20.4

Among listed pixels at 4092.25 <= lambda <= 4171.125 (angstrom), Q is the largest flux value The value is 23.2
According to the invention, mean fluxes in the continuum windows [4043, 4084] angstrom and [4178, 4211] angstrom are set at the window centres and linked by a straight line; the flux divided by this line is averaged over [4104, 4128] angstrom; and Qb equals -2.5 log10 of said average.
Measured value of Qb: -0.03 mag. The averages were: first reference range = 20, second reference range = 21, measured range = 20.9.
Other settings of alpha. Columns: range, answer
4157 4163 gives 20.3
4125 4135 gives 21.2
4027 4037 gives 19.5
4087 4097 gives 21.8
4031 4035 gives 19.1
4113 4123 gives 20.5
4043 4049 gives 17.8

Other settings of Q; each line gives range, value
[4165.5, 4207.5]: 22.7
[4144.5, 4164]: 21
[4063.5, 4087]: 22.8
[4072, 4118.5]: 24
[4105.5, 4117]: 21.4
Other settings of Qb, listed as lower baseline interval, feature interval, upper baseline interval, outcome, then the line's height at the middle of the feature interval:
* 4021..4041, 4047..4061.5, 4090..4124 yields 0.014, 20.1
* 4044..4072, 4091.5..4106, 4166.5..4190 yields 0.038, 20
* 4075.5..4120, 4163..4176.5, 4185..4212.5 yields 0.071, 20.9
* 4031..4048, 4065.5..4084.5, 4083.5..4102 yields -0.014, 20.4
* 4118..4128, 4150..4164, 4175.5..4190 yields 0.081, 21.2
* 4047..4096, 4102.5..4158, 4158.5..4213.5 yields 0.021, 20.7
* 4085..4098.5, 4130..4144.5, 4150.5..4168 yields 0.004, 20.3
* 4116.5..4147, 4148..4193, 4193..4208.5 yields 0.025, 20.6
